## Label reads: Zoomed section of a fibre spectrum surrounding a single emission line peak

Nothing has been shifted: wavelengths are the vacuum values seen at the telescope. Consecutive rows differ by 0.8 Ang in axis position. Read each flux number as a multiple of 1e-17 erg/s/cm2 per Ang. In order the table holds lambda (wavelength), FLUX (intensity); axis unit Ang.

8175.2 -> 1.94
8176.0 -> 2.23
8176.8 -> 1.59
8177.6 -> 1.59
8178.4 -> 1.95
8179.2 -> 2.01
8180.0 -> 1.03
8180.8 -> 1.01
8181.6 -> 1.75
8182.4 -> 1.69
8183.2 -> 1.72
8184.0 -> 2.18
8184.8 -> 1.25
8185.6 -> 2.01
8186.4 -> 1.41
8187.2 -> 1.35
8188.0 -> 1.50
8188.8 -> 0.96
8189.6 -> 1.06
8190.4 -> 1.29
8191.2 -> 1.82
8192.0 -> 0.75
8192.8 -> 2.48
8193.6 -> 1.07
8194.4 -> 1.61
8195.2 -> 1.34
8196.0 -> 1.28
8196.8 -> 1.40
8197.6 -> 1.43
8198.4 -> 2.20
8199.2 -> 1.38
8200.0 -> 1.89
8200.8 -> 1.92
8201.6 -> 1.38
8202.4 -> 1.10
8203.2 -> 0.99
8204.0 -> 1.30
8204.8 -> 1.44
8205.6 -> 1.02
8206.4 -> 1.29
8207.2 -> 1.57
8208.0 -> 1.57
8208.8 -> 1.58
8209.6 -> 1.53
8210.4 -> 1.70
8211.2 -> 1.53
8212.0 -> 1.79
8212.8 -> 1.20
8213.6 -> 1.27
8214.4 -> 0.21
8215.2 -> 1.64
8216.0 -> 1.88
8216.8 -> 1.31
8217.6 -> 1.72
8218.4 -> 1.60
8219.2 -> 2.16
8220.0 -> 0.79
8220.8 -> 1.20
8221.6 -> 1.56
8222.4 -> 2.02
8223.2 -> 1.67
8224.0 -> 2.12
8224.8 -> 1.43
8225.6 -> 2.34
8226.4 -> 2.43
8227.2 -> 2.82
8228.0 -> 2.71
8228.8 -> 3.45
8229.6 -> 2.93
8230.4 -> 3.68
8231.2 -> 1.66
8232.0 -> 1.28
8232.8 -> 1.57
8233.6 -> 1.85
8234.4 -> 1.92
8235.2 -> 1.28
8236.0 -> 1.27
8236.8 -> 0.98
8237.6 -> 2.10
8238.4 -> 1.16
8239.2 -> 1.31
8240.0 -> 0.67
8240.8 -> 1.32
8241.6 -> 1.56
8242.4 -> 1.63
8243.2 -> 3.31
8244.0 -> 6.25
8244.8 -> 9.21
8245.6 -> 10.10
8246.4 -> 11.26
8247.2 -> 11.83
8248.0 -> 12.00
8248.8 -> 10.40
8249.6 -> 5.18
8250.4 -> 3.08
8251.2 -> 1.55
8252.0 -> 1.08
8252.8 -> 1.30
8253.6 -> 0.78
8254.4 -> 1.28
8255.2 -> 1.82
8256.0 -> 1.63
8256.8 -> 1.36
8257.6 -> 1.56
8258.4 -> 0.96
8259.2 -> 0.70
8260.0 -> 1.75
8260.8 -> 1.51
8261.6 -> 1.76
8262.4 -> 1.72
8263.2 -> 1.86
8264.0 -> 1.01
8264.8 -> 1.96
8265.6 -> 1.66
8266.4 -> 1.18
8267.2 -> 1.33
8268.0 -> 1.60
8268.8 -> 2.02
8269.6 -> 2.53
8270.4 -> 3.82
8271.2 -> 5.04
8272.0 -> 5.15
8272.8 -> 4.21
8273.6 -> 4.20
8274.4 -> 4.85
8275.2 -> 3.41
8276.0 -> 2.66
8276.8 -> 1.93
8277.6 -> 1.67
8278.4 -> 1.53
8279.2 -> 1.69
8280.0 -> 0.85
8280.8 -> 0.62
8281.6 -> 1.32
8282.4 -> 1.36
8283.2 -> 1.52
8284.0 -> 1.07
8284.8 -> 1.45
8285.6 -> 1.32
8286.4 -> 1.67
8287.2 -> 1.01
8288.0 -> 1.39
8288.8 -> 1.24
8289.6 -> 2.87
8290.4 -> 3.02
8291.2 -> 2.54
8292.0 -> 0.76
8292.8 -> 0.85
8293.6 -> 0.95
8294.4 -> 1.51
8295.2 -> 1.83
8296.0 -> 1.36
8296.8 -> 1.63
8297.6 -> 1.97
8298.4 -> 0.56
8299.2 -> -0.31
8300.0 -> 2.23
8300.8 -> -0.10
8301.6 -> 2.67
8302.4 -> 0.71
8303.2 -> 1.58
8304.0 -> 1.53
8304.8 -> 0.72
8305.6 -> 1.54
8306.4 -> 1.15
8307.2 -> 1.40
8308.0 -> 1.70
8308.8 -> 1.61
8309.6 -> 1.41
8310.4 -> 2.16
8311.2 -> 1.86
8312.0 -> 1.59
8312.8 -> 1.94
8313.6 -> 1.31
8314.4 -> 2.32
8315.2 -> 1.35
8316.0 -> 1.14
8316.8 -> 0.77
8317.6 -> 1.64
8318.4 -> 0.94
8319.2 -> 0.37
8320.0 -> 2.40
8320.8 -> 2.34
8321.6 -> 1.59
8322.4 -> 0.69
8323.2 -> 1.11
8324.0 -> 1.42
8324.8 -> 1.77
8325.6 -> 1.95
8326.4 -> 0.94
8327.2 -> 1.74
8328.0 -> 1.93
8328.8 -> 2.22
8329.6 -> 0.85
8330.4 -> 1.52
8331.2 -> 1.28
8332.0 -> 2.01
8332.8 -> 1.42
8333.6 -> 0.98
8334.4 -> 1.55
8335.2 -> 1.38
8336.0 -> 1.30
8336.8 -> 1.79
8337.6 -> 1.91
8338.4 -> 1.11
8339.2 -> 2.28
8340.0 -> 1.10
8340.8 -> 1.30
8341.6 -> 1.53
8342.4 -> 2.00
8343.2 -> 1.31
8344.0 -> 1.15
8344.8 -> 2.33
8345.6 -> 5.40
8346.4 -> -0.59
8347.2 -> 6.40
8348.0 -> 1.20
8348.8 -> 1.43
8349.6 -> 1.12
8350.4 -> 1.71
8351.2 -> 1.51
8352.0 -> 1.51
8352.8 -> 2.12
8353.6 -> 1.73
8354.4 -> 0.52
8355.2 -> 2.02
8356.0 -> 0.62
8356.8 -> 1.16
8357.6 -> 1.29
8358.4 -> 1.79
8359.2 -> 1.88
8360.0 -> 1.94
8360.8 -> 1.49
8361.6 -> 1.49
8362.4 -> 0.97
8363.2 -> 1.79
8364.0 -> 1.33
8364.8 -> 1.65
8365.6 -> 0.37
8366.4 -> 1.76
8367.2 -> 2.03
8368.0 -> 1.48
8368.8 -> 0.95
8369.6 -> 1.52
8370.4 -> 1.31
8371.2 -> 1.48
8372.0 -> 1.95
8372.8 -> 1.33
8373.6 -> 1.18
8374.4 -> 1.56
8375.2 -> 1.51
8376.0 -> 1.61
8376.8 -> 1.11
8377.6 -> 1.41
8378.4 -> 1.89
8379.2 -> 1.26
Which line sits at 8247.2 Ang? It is Halpha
